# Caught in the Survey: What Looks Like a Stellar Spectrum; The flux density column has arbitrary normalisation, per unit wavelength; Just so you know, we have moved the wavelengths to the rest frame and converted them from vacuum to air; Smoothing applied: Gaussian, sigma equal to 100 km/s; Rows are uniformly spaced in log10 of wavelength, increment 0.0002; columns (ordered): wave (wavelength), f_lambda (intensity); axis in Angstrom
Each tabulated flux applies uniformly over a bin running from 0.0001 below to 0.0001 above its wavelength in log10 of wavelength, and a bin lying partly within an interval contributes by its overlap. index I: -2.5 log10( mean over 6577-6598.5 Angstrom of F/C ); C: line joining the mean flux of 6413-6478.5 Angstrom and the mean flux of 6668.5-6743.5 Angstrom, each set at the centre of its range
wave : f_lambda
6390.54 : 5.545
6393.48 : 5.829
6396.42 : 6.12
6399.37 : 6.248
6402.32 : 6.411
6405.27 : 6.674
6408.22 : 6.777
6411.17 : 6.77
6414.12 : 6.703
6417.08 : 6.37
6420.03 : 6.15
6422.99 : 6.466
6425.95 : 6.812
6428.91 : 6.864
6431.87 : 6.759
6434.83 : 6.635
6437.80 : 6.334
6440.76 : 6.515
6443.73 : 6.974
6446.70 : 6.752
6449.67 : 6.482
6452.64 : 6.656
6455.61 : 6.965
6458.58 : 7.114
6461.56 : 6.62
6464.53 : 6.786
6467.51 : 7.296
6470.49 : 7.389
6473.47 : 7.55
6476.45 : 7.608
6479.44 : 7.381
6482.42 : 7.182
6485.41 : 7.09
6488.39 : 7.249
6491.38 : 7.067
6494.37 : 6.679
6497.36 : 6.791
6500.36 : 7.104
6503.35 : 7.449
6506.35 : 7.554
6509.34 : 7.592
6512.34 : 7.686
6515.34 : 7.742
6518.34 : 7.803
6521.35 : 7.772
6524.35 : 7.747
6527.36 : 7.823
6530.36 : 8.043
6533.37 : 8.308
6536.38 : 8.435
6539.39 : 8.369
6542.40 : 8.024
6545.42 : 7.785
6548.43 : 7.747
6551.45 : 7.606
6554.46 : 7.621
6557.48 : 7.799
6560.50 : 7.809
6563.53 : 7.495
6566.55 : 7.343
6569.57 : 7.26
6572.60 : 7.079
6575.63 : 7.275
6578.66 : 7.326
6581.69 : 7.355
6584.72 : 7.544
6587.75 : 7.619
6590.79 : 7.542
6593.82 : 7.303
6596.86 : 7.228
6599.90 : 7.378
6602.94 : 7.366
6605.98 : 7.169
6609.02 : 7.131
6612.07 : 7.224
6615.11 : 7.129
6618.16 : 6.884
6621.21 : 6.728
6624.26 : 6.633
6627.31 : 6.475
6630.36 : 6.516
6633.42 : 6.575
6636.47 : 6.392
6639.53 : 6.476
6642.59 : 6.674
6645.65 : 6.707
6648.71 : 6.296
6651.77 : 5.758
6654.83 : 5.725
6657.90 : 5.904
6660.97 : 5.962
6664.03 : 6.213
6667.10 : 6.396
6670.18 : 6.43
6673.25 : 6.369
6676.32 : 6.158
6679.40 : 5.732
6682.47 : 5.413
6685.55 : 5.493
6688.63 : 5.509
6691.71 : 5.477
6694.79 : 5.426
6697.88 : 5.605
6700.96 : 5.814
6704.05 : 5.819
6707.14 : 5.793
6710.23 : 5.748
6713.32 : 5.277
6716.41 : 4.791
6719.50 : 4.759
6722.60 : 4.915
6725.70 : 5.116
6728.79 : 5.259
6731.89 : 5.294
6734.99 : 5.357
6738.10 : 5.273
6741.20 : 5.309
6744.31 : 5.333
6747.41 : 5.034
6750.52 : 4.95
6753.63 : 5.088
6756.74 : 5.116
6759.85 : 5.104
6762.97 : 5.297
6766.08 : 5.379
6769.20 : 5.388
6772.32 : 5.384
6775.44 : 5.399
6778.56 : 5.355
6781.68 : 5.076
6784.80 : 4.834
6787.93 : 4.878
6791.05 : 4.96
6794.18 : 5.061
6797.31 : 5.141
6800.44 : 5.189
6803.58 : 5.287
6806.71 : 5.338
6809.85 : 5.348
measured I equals -0.212 mag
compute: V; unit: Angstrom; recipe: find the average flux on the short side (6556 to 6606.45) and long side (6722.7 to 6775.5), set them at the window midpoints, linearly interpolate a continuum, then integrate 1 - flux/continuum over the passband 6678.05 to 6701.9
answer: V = 1.76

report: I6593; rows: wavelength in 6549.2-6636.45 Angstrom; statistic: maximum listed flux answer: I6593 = 7.809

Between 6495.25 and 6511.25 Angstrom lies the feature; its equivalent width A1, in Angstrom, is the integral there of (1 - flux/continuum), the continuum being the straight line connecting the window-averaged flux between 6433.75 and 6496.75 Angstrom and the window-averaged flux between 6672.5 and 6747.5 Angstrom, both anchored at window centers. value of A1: -1.32 Angstrom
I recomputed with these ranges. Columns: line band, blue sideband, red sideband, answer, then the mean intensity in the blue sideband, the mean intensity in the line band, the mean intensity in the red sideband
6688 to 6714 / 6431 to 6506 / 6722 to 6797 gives -0.02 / 6.99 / 5.62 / 5.18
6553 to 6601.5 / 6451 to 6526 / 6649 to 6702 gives -0.13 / 7.27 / 7.43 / 5.86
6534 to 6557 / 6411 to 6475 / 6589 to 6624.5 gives -0.14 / 6.77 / 7.95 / 7.16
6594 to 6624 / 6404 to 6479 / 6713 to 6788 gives -0.20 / 6.81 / 7.12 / 5.16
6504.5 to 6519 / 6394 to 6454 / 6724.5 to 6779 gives -0.23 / 6.56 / 7.66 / 5.25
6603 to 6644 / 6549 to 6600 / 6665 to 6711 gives -0.01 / 7.45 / 6.79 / 5.82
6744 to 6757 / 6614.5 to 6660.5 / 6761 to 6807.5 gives 0.08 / 6.43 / 5.08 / 5.19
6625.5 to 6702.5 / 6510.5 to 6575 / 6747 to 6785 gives 0.06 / 7.77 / 6.06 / 5.2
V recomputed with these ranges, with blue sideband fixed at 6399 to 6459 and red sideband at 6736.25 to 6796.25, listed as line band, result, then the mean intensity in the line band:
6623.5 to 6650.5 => -3.69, 6.52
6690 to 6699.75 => -0.06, 5.51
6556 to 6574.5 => -4.32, 7.46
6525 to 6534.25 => -2.70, 8.01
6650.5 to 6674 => -1.96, 6.09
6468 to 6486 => -2.65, 7.37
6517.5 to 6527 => -2.35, 7.77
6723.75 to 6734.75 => 0.21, 5.23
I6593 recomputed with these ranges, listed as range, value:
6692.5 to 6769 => 5.819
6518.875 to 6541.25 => 8.435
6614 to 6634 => 7.129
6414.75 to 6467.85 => 7.296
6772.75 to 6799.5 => 5.399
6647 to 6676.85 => 6.43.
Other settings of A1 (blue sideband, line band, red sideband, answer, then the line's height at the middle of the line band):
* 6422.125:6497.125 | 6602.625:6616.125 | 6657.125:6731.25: -2.41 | 6.1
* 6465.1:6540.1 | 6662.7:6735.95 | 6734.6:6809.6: 2.99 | 5.82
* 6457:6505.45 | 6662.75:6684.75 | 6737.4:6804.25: -0.91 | 5.84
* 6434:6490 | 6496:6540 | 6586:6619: -3.94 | 7.1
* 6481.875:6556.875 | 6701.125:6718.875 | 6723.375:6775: 0.52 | 5.64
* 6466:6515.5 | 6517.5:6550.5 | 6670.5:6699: -4.90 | 6.95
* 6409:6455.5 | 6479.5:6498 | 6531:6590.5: 0.10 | 7.09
